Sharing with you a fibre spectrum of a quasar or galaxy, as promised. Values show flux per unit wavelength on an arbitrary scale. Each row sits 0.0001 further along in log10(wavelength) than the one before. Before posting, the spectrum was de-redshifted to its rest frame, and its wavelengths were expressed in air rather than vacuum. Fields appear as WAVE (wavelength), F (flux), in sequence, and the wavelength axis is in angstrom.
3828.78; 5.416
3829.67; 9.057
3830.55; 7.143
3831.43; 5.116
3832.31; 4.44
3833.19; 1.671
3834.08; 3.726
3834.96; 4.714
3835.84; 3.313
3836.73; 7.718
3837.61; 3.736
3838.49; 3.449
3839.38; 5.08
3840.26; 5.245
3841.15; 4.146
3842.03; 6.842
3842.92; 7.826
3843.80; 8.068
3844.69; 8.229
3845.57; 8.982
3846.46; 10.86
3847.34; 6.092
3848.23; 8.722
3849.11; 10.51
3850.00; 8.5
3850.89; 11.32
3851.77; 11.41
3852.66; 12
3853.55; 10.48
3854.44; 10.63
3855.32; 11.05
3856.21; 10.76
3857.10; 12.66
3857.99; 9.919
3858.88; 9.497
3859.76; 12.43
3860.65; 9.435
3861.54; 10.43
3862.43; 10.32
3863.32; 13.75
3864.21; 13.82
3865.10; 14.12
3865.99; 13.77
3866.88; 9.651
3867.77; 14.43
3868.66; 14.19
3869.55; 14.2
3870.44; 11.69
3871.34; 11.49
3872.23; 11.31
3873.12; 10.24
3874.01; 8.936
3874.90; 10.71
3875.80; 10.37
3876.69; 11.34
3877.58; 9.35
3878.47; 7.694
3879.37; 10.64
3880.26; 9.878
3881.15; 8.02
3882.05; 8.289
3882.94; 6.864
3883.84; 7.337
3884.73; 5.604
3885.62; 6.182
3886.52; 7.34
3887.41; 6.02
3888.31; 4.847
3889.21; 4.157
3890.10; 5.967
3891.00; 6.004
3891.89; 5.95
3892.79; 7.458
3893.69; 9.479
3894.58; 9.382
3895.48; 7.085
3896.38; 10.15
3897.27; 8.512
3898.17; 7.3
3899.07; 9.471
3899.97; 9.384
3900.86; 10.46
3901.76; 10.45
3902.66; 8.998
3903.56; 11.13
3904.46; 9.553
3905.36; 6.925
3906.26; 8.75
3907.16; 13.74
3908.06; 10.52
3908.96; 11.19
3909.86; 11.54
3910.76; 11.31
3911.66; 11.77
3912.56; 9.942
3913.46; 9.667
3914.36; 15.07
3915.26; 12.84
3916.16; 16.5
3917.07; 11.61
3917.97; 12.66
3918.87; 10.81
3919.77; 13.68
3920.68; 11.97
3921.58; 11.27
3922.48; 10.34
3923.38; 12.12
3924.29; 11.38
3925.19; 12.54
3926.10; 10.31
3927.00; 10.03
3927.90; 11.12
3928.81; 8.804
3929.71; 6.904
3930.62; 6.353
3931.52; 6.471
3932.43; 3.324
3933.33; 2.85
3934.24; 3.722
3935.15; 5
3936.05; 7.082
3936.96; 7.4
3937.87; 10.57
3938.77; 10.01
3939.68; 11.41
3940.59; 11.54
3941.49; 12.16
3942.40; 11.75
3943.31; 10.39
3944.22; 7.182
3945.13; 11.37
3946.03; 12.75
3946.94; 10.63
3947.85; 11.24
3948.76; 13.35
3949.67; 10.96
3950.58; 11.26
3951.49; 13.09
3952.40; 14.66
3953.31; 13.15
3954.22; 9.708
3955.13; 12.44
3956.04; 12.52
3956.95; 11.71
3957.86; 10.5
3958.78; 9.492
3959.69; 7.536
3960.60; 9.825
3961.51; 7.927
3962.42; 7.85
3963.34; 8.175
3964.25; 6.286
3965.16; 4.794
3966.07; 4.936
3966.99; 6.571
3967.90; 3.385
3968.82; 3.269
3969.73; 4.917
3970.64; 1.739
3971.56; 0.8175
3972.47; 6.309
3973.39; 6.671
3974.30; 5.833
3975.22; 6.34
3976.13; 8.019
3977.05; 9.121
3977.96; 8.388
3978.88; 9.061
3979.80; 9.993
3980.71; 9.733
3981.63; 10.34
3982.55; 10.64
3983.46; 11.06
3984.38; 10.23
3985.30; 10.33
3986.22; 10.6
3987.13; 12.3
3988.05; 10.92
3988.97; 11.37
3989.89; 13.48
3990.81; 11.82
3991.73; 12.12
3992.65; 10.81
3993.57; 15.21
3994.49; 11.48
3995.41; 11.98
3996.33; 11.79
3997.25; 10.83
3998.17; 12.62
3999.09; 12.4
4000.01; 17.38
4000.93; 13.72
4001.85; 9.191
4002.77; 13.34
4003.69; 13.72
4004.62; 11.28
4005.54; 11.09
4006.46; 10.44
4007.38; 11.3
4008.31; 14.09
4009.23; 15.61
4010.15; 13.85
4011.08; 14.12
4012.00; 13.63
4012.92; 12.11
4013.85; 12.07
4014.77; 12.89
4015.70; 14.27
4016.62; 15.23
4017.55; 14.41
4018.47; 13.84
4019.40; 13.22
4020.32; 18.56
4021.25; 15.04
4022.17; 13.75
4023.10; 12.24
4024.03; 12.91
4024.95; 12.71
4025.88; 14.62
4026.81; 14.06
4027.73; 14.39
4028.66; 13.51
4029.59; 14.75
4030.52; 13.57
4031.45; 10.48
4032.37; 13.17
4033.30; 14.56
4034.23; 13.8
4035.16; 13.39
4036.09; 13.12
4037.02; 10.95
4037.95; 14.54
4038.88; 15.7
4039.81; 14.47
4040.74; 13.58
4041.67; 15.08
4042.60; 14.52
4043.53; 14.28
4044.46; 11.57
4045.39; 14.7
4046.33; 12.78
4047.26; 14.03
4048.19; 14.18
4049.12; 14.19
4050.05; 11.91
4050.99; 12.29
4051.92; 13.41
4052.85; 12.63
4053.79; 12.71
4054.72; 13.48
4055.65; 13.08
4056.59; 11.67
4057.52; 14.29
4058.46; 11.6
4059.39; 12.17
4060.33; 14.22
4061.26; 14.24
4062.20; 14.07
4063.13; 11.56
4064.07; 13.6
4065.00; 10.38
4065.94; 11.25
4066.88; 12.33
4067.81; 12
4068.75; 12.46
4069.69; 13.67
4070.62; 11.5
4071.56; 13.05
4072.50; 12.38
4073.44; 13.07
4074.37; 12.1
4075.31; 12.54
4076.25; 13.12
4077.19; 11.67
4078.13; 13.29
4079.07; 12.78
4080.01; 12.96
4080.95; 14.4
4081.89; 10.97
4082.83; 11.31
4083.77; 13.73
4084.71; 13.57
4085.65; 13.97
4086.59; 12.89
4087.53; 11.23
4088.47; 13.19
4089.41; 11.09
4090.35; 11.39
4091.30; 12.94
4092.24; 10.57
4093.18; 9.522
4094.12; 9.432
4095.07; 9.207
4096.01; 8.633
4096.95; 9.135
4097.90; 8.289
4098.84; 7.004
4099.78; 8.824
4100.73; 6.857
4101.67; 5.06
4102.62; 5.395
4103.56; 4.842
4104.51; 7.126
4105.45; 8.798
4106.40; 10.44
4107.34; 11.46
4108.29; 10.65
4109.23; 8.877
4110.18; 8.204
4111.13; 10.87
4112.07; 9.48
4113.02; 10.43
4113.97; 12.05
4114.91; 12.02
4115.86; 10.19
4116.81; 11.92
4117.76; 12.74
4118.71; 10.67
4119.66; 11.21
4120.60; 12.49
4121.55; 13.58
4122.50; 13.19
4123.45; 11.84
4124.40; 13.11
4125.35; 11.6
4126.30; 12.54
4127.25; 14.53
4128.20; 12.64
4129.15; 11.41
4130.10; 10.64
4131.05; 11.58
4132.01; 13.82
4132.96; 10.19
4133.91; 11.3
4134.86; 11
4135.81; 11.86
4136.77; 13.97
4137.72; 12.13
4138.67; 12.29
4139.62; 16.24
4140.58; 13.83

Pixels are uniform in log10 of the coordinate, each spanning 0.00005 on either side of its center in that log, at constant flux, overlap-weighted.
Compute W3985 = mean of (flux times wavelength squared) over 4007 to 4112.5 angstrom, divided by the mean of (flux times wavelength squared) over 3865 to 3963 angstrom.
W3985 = 1.33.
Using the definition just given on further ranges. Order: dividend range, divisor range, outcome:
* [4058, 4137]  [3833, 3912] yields 1.39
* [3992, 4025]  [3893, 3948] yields 1.38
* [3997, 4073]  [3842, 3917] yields 1.45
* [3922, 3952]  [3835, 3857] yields 1.23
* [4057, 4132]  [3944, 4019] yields 1.14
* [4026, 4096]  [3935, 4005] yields 1.35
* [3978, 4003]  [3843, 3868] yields 1.16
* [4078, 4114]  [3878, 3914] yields 1.31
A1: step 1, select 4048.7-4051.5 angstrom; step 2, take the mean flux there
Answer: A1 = 12.8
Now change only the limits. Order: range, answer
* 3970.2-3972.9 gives 2.93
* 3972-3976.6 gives 6.62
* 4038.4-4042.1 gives 14.7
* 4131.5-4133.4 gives 12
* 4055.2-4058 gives 13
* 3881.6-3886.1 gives 6.86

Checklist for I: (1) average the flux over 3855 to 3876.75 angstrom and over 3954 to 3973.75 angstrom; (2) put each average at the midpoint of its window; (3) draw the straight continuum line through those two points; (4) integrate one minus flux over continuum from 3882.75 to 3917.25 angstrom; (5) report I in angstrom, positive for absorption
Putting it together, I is 2.7 angstrom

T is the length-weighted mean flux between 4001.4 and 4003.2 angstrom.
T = 11.3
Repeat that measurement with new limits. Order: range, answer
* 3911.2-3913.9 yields 10.5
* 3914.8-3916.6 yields 14.7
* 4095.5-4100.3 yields 8.37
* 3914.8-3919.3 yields 12.9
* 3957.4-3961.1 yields 9.32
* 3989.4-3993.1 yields 12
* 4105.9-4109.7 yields 10.4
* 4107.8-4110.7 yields 9.26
